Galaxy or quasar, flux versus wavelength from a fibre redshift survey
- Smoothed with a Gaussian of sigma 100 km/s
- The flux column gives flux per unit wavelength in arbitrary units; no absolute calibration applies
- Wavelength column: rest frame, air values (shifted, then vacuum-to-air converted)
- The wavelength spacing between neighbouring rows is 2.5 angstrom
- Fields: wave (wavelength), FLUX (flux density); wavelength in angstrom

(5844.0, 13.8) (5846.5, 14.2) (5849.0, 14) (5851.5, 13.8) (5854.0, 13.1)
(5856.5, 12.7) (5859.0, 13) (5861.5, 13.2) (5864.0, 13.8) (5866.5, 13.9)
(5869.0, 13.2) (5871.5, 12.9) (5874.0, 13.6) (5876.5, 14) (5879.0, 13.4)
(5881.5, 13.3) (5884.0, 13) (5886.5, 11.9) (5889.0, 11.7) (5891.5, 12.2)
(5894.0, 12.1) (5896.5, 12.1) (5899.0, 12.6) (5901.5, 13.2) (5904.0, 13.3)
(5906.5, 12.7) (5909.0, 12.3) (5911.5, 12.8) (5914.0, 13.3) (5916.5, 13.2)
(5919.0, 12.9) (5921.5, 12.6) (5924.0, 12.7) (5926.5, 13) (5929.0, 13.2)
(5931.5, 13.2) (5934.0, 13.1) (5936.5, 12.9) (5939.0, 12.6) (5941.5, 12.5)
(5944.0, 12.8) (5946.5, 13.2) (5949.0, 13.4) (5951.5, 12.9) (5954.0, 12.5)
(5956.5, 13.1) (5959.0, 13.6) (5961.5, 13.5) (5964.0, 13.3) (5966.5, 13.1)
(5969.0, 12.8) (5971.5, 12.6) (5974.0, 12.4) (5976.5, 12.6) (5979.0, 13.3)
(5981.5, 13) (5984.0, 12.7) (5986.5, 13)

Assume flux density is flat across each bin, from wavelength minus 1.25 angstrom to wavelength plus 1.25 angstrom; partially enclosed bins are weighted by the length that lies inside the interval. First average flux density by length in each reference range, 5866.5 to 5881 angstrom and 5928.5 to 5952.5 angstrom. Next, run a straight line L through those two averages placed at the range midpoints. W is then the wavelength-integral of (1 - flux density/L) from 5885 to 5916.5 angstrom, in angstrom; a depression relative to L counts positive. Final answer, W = 1.7 angstrom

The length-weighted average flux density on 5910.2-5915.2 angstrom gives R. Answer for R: 13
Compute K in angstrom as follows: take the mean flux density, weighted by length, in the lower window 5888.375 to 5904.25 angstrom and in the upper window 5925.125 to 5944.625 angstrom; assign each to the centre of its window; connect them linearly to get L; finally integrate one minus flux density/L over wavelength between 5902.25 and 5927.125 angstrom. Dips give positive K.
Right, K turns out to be -0.4 angstrom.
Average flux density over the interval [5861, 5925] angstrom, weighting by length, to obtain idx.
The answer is 12.9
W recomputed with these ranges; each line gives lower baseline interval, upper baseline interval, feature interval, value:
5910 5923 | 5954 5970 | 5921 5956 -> 0.4 angstrom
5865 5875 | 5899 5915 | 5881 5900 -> 1.2 angstrom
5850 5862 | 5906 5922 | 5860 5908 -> 0.3 angstrom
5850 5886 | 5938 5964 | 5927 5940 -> 0.1 angstrom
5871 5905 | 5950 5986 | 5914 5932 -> -0.2 angstrom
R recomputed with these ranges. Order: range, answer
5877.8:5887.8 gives 12.9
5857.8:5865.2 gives 13.3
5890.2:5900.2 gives 12.2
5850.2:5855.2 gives 13.5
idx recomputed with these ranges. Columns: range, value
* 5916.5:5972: 13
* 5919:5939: 12.9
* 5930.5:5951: 13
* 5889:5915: 12.6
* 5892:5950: 12.8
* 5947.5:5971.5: 13.1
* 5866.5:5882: 13.4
